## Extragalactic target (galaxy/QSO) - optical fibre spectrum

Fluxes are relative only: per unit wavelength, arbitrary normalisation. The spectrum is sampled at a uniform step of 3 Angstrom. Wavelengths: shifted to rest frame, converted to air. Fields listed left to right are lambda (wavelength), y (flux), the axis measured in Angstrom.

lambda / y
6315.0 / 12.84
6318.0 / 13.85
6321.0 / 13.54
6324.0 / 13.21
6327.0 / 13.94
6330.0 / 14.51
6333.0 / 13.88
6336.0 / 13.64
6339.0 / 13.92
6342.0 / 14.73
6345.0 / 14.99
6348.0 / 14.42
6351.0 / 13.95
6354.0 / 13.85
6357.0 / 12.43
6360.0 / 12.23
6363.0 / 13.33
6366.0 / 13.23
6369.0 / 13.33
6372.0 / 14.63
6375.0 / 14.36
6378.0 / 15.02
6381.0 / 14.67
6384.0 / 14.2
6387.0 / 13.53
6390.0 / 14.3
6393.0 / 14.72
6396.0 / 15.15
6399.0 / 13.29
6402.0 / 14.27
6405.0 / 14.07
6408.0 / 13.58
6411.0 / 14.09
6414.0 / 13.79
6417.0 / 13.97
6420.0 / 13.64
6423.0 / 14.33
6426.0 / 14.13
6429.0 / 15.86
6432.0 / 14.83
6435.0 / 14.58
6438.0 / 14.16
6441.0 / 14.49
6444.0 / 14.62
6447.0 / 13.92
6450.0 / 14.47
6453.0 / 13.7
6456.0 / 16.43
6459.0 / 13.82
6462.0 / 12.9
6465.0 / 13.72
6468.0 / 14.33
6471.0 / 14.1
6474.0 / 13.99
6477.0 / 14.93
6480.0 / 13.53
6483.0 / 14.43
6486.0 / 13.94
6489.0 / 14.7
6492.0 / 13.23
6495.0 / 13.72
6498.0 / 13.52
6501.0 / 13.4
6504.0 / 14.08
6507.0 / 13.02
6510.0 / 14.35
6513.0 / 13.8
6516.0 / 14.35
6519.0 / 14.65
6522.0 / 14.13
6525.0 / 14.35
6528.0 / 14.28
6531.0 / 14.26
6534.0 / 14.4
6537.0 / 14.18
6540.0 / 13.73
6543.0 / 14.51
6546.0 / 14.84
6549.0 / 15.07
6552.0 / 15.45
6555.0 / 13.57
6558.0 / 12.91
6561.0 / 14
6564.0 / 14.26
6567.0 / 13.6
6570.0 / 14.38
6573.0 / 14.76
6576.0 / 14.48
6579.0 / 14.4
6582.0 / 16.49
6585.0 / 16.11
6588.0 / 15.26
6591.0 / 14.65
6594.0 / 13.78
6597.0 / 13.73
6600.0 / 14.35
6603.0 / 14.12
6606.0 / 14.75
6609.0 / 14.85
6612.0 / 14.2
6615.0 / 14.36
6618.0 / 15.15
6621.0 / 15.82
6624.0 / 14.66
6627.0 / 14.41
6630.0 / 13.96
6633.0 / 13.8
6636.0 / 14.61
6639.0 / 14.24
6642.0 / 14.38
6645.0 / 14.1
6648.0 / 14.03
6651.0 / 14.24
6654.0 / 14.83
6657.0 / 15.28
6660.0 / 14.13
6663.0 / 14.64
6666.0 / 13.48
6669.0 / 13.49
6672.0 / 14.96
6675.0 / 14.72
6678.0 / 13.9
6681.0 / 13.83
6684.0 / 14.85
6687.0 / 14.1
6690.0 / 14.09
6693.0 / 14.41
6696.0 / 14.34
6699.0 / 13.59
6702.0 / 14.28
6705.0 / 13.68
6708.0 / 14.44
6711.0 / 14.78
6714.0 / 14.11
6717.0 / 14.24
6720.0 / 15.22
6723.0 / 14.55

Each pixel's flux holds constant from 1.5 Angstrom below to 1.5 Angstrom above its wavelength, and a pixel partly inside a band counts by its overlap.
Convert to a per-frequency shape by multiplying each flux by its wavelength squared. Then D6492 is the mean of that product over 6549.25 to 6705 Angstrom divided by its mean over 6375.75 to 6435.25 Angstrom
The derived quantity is 1.08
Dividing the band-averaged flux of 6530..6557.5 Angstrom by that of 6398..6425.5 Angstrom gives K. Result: 1.0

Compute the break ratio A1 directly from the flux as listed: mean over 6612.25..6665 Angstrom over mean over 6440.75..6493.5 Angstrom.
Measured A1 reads 1.02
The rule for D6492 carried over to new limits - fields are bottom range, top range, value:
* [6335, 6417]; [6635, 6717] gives 1.12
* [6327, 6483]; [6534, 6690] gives 1.09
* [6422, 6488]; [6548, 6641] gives 1.06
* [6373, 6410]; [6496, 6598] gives 1.05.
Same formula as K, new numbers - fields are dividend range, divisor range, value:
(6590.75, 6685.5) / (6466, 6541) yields 1.02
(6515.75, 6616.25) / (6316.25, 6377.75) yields 1.05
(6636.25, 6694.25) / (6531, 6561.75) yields 1.00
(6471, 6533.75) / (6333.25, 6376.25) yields 1.02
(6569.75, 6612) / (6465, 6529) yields 1.05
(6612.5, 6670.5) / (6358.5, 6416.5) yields 1.03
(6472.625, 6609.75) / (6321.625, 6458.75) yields 1.01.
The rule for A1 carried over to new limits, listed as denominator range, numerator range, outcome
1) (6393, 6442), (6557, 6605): 1.01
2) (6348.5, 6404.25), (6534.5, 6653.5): 1.04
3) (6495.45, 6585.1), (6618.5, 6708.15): 1.00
